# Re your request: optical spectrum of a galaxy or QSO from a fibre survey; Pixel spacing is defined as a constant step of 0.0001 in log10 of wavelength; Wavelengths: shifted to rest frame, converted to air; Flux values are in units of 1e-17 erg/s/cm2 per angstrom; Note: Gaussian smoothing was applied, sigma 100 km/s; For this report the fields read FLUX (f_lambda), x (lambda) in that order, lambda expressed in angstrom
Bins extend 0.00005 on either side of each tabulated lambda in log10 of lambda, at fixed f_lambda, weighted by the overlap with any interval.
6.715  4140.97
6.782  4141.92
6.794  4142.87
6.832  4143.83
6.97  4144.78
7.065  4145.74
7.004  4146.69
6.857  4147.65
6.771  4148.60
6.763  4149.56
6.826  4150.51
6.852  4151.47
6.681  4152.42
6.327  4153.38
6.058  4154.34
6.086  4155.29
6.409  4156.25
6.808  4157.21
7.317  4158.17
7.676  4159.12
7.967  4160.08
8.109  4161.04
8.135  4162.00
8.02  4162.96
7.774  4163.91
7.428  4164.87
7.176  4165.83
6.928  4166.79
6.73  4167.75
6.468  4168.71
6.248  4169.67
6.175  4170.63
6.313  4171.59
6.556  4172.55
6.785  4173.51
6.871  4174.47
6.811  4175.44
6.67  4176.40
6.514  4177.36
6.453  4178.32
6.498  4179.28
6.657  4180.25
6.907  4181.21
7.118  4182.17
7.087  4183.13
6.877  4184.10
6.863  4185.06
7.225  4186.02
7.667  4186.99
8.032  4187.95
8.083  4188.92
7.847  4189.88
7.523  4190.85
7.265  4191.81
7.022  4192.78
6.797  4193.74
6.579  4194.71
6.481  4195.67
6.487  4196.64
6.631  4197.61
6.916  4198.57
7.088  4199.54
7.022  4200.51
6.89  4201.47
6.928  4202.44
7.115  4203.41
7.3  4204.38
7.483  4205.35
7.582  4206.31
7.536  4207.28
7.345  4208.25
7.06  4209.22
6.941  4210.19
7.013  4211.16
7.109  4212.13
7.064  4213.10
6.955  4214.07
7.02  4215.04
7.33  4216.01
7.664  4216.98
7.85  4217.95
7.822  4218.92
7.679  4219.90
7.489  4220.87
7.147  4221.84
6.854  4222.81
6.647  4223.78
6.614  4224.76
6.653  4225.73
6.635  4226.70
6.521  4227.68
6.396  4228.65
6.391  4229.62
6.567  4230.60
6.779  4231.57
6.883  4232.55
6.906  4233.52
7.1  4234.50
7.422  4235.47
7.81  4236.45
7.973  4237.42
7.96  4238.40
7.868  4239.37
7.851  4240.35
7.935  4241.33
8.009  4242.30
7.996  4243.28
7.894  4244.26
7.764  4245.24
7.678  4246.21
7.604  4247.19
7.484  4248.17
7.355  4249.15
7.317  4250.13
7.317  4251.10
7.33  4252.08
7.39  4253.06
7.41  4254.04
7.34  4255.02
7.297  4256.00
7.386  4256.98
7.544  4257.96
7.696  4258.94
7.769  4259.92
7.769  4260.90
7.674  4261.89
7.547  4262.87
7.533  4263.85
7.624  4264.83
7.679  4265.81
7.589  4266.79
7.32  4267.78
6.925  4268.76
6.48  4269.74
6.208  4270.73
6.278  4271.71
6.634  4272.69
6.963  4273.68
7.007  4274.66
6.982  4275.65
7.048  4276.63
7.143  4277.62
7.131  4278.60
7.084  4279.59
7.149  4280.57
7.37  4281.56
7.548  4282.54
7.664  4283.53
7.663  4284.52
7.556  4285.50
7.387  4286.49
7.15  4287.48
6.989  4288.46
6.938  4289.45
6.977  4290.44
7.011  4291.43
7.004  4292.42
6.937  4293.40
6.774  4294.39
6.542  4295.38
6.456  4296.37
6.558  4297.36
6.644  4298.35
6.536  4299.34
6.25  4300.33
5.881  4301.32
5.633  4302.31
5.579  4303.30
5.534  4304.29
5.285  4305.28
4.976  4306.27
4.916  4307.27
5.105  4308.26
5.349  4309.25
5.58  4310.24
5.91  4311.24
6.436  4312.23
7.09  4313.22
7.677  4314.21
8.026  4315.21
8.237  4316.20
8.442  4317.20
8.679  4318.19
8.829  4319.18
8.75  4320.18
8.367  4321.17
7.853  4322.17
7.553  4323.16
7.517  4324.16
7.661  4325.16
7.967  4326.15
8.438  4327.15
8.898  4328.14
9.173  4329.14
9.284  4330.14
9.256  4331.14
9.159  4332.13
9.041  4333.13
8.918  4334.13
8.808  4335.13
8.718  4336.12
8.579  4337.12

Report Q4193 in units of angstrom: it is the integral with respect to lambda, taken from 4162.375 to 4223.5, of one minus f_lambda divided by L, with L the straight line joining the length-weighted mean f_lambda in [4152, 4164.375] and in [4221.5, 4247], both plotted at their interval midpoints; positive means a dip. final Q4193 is 1.2 angstrom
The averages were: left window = 7.18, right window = 7.25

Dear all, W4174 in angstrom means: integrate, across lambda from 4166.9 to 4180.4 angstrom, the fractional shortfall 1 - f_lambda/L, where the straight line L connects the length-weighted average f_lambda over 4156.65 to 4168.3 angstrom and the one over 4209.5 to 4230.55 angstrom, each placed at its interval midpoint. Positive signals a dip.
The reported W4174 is 1.5 angstrom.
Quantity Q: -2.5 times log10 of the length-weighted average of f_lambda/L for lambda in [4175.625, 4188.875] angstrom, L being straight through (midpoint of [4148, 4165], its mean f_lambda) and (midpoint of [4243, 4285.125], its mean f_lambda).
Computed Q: 0.025 mag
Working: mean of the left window 7.11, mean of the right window 7.34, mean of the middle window 7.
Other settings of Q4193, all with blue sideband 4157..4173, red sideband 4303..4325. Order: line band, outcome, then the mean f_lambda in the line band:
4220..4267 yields -2.18 angstrom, 7.37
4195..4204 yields 0.35 angstrom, 6.84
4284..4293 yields -0.29 angstrom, 7.19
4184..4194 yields -0.39 angstrom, 7.42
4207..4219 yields -0.29 angstrom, 7.26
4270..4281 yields 0.19 angstrom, 6.86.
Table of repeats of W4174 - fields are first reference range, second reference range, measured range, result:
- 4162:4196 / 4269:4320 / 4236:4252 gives -2.0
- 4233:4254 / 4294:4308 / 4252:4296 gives -3.2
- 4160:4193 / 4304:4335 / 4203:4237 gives 0.6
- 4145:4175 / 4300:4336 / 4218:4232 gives 0.5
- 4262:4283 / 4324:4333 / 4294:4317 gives 5.1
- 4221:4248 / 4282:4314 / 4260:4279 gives -0.9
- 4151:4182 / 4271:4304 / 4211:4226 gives -0.7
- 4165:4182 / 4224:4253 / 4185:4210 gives -1.1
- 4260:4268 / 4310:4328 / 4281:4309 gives 4.3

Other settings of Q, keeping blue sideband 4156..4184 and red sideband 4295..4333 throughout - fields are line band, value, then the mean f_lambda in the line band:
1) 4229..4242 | -0.040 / 7.34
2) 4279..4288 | -0.038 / 7.4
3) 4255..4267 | -0.070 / 7.58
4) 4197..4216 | -0.011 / 7.11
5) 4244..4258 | -0.055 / 7.47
